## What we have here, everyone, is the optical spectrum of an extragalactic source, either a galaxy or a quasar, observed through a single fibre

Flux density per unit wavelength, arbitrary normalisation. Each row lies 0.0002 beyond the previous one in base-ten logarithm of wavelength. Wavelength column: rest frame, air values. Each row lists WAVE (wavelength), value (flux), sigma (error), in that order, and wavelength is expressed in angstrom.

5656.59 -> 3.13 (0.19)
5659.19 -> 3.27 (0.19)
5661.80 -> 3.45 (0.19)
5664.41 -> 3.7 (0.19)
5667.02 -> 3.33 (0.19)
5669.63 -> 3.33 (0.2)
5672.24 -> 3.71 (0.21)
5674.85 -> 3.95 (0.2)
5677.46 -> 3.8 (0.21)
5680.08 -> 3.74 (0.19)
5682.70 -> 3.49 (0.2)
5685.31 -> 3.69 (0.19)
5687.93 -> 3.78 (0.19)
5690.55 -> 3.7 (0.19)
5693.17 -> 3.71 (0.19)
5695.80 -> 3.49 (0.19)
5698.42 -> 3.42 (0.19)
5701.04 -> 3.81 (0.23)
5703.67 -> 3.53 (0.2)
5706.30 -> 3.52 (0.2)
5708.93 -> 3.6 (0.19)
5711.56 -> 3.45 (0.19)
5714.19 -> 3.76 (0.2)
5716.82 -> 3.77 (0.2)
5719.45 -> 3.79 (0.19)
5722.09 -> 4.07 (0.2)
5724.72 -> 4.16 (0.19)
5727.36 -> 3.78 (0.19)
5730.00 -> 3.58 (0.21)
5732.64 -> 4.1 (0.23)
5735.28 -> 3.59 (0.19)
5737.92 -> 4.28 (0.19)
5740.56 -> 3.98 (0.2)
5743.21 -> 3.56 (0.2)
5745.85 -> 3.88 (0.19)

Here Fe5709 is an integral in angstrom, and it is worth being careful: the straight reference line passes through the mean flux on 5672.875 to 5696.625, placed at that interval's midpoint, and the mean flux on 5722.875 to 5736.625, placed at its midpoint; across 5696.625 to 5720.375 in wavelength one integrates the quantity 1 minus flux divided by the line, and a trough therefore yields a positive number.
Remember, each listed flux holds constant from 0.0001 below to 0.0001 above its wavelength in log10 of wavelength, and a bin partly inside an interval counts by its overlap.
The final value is 1.0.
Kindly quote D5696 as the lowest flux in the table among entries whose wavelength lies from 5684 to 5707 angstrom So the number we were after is 3.42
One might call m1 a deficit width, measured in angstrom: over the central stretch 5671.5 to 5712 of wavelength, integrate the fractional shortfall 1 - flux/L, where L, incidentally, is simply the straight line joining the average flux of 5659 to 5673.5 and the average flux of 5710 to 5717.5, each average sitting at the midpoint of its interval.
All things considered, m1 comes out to -0.9 angstrom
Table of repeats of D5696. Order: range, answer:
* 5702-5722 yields 3.45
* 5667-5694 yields 3.33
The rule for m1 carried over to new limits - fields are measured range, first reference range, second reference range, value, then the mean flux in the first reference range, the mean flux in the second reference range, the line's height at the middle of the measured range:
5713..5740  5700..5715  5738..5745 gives -1.0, 3.6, 3.87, 3.75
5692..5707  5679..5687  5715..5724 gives 0.7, 3.65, 3.89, 3.76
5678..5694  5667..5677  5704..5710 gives -0.4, 3.63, 3.55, 3.6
